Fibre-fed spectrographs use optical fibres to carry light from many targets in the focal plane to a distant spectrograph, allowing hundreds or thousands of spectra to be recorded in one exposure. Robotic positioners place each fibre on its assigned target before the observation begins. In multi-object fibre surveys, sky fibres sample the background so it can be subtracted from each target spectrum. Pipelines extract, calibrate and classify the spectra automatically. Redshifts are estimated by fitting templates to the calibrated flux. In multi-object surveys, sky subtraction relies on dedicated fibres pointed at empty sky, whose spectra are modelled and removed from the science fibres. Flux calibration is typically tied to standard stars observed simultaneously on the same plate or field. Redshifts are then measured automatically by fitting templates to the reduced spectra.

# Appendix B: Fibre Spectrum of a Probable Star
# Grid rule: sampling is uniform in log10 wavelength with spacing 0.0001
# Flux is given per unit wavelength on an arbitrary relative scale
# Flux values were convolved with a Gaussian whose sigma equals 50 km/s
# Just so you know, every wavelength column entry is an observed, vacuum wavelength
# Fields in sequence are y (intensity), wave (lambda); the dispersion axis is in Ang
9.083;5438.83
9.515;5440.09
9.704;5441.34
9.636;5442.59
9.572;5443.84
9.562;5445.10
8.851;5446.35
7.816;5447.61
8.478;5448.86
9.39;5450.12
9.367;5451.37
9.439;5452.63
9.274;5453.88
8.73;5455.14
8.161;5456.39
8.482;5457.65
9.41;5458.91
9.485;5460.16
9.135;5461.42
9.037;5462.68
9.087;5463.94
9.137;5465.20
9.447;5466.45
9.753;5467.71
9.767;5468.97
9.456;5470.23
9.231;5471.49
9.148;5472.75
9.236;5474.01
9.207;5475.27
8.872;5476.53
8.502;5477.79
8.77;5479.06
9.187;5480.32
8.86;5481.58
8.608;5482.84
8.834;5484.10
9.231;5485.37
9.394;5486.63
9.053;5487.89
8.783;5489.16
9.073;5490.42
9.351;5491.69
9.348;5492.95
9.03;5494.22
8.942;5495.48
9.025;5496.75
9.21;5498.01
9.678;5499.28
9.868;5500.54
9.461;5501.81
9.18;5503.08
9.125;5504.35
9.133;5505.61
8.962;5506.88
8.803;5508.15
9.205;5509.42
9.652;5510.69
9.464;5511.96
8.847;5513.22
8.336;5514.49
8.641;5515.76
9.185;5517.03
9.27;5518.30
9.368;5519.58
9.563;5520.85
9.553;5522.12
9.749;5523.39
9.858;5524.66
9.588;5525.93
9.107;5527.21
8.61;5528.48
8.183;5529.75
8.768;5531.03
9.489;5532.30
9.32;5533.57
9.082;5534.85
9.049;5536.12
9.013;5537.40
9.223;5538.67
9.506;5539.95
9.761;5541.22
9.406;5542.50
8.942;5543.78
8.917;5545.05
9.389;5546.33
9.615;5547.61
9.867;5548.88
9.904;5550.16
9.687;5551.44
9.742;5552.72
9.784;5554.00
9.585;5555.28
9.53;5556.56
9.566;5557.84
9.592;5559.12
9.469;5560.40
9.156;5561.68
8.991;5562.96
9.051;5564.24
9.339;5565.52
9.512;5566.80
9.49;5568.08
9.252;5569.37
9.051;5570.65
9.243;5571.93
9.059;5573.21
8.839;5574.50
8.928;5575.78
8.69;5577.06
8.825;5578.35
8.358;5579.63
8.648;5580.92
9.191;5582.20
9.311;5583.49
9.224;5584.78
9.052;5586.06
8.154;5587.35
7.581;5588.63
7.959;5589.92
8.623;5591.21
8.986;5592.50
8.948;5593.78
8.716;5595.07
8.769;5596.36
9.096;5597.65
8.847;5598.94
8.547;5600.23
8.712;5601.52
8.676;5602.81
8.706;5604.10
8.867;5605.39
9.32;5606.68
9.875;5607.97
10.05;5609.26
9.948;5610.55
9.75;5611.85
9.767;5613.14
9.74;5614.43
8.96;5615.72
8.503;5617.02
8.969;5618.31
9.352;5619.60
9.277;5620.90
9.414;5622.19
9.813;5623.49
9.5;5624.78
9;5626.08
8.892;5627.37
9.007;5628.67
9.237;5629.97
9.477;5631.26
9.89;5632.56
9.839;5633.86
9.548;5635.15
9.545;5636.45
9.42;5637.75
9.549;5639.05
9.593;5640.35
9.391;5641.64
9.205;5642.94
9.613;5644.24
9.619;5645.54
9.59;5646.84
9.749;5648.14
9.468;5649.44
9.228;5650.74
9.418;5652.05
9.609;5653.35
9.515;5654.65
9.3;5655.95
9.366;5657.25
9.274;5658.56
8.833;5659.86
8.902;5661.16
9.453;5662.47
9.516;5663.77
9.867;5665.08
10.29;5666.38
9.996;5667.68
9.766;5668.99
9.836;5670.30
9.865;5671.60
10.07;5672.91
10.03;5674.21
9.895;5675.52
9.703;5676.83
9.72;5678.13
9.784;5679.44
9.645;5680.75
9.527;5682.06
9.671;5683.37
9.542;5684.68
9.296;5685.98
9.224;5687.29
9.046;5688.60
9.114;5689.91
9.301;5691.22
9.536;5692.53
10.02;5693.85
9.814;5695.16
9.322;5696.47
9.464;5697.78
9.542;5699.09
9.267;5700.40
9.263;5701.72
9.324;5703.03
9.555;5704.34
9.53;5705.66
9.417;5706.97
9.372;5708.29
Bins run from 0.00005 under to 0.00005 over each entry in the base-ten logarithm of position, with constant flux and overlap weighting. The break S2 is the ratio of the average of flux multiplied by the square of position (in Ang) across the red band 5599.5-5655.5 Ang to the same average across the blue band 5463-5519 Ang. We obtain 1.08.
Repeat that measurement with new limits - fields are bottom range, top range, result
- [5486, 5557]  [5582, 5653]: 1.03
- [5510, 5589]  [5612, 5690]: 1.07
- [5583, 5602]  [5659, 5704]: 1.14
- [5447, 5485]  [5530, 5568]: 1.07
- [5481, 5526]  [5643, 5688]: 1.10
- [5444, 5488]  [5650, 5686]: 1.14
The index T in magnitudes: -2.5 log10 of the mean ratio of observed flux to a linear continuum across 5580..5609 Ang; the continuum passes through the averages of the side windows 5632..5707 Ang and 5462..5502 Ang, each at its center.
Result 0.069 mag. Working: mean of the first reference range 9.17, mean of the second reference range 9.55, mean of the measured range 8.82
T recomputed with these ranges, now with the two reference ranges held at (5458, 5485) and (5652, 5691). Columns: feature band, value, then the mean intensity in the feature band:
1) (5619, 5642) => 0.01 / 9.43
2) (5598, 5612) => 0.03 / 9.19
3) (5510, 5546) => 0.01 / 9.2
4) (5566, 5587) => 0.04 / 9.03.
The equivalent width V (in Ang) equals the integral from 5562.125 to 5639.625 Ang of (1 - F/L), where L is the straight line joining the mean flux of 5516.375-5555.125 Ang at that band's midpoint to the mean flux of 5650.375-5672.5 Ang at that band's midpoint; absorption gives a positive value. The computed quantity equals 2.73 Ang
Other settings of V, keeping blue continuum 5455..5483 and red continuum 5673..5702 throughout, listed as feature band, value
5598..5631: 0.57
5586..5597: 0.99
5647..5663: 0.22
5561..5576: 0.21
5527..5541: 0.26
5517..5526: -0.33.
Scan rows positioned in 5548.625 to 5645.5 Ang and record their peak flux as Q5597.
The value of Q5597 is 10.05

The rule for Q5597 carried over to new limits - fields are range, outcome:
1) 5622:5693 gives 10.29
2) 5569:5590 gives 9.311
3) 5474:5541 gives 9.868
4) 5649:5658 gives 9.609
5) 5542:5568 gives 9.904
